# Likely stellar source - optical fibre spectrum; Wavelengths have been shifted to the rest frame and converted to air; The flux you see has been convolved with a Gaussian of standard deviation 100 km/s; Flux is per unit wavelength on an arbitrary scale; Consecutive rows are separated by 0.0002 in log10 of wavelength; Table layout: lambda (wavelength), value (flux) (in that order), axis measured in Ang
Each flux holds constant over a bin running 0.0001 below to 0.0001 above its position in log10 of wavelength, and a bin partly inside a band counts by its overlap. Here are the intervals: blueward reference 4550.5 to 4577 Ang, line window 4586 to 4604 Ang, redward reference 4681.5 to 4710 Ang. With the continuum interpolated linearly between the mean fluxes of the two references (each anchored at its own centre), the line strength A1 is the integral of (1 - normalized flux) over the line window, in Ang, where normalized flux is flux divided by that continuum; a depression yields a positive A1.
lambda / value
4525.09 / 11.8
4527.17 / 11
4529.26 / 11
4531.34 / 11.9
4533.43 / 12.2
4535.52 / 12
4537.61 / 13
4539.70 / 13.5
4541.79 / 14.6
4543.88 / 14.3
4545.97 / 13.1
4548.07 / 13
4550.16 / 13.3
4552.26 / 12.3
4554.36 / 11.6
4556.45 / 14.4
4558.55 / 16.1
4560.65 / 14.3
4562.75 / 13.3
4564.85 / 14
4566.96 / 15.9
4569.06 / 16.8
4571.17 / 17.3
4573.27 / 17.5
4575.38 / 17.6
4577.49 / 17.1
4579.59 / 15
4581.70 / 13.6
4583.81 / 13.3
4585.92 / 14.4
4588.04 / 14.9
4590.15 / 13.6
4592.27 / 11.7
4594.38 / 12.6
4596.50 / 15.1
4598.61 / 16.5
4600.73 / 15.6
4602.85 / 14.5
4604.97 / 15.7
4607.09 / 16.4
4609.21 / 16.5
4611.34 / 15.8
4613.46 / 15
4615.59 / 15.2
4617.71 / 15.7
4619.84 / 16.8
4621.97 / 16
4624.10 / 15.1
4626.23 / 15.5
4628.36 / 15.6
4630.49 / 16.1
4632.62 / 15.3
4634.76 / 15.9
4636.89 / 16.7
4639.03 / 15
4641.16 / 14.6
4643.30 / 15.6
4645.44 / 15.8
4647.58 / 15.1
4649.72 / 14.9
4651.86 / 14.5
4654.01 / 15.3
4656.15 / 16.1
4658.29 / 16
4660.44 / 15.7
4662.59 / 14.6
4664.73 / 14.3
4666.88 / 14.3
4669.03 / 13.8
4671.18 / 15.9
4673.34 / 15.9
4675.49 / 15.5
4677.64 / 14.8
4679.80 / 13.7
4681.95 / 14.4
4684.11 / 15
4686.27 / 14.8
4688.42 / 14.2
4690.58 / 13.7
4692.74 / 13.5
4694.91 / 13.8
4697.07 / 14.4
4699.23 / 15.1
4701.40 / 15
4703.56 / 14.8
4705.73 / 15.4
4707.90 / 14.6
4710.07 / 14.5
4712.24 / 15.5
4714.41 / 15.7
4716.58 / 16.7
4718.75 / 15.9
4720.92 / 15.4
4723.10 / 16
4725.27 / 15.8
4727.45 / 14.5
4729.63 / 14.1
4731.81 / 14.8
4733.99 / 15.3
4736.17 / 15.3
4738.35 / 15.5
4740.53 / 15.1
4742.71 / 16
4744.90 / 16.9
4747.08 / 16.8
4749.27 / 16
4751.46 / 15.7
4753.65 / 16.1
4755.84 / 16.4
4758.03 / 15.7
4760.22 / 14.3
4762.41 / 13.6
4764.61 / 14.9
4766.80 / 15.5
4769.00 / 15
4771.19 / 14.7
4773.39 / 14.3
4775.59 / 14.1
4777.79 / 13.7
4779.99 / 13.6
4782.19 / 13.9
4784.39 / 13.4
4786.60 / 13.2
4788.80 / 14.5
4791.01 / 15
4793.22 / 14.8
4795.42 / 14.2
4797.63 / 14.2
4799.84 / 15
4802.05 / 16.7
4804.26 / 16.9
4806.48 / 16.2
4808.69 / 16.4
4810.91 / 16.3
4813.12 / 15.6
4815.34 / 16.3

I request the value 0.8 Ang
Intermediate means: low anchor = 15.1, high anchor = 14.5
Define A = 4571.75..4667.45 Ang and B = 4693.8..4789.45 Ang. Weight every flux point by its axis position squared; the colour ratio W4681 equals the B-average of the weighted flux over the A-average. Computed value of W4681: 1.03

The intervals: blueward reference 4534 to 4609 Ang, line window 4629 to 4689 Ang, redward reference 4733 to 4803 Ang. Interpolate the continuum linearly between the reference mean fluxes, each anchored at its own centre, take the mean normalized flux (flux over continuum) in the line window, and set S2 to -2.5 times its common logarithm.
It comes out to -0.03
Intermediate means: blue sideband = 14.5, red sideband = 15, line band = 15.1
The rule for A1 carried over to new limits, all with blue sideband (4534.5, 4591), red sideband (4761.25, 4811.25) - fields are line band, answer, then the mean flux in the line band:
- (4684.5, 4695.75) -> 0.4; 14.1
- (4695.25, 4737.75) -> -1.5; 15.2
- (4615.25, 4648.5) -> -2.5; 15.6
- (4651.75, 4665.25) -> -0.7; 15.3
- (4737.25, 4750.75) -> -1.2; 16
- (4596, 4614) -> -1.5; 15.7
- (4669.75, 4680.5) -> -0.4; 15.2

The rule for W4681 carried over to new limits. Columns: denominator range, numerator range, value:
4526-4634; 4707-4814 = 1.13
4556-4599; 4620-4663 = 1.06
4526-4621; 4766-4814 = 1.13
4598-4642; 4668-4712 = 0.96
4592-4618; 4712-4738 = 1.07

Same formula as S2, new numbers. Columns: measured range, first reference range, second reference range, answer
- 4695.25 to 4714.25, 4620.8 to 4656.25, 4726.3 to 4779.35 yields 0.03 mag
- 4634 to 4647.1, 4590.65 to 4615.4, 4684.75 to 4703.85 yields -0.06 mag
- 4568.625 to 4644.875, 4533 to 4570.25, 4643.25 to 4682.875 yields -0.07 mag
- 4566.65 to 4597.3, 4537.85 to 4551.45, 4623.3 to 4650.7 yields -0.06 mag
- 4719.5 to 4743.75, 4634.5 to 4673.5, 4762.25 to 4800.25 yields -0.04 mag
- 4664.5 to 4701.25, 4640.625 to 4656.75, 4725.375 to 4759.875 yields 0.06 mag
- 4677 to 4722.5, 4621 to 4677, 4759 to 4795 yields 0.01 mag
